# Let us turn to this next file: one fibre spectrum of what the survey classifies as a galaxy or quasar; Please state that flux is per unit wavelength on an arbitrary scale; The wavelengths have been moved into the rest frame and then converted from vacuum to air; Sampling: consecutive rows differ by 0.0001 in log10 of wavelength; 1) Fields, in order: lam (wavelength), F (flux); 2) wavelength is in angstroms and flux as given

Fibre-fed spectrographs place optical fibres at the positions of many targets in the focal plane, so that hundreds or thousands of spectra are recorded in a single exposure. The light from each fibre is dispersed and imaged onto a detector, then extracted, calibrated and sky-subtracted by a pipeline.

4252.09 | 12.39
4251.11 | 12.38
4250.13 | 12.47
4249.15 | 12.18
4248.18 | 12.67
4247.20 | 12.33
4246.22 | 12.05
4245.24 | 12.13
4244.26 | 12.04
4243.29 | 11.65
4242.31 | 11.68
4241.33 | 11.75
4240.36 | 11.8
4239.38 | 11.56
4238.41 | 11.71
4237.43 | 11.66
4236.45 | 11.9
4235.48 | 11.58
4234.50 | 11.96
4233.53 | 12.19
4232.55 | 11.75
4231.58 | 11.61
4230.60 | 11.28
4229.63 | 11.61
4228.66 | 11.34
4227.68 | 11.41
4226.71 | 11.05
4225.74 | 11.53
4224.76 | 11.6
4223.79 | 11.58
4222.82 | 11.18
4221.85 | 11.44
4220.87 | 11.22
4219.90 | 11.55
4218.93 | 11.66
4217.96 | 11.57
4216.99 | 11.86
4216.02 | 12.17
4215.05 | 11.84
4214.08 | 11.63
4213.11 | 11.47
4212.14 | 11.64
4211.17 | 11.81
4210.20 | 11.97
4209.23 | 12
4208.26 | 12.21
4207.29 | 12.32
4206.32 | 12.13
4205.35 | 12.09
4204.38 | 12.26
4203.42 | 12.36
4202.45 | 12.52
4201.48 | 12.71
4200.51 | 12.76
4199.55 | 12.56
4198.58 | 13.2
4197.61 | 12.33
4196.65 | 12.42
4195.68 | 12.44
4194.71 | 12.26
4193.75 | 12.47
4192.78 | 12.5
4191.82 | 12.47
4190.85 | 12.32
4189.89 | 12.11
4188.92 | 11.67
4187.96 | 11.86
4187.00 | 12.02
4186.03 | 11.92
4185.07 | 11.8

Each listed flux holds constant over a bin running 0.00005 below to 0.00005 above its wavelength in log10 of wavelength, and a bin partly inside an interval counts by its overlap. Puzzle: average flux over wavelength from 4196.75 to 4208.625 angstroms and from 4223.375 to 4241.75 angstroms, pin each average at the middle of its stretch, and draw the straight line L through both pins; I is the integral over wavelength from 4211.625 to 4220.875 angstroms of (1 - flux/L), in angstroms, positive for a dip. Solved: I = 0.3 angstroms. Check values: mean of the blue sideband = 12.5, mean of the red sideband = 11.6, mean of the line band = 11.7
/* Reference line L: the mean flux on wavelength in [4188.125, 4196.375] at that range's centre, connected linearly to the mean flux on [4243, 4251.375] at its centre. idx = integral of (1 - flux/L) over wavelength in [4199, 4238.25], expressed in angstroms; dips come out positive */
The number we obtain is 1.3 angstroms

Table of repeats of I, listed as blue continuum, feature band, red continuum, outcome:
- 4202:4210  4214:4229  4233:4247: 0.63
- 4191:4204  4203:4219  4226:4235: 0.26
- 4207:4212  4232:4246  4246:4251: 0.53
